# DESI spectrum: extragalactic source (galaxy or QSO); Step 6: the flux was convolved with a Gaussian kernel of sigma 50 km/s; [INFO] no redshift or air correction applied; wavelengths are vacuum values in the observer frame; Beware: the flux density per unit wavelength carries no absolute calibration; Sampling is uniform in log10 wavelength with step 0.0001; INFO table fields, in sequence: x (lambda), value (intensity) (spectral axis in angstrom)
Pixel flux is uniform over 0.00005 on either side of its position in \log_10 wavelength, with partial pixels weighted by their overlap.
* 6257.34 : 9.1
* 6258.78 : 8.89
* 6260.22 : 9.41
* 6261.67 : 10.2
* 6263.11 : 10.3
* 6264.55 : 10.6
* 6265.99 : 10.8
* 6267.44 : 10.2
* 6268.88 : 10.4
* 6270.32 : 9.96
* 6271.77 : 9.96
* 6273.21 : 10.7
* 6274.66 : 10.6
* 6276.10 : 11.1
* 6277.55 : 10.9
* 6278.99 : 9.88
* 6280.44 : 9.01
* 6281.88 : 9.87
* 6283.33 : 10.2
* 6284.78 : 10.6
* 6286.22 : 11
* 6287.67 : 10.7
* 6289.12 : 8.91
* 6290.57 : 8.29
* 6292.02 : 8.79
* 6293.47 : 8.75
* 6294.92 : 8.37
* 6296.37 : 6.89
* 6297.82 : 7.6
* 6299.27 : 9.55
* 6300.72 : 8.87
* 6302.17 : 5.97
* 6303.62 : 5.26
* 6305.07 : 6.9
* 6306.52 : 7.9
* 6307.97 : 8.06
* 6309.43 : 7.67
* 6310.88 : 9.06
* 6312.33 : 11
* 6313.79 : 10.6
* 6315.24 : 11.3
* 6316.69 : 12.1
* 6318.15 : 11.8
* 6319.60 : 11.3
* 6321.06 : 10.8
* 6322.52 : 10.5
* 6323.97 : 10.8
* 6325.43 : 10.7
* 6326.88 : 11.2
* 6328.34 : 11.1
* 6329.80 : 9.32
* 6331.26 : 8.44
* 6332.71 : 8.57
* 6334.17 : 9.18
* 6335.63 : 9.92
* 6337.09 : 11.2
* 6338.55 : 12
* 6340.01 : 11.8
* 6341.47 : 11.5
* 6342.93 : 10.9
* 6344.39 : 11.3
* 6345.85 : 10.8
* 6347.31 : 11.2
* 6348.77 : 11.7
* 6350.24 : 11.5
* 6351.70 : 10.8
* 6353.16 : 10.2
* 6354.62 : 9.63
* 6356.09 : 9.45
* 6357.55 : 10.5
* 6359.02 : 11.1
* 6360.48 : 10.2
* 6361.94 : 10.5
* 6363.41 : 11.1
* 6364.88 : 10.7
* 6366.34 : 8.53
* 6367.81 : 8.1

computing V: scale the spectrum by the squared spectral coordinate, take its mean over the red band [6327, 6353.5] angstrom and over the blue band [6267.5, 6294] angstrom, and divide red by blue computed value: 1.1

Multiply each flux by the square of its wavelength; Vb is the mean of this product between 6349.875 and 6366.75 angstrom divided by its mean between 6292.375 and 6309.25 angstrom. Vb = 1.38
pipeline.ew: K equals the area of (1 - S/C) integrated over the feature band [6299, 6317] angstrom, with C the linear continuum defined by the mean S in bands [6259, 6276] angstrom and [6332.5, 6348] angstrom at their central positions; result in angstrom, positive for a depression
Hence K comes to 3.2 angstrom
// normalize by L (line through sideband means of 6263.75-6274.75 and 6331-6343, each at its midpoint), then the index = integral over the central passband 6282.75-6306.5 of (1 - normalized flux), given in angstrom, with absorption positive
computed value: 4.33 angstrom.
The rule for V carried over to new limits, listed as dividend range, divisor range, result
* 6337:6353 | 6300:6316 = 1.36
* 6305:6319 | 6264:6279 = 0.95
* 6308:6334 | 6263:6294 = 1.03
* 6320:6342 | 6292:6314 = 1.30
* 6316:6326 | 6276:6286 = 1.10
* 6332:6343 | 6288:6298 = 1.29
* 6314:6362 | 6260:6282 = 1.06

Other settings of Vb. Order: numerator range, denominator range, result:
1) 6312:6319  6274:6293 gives 1.15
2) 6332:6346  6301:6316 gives 1.29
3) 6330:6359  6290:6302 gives 1.29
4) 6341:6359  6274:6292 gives 1.10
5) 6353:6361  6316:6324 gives 0.92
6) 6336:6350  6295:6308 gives 1.54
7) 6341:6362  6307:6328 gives 1.04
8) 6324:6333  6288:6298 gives 1.21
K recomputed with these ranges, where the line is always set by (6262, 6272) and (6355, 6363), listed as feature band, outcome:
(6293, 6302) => 1.9 angstrom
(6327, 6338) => 0.6 angstrom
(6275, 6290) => 0.2 angstrom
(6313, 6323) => -0.8 angstrom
